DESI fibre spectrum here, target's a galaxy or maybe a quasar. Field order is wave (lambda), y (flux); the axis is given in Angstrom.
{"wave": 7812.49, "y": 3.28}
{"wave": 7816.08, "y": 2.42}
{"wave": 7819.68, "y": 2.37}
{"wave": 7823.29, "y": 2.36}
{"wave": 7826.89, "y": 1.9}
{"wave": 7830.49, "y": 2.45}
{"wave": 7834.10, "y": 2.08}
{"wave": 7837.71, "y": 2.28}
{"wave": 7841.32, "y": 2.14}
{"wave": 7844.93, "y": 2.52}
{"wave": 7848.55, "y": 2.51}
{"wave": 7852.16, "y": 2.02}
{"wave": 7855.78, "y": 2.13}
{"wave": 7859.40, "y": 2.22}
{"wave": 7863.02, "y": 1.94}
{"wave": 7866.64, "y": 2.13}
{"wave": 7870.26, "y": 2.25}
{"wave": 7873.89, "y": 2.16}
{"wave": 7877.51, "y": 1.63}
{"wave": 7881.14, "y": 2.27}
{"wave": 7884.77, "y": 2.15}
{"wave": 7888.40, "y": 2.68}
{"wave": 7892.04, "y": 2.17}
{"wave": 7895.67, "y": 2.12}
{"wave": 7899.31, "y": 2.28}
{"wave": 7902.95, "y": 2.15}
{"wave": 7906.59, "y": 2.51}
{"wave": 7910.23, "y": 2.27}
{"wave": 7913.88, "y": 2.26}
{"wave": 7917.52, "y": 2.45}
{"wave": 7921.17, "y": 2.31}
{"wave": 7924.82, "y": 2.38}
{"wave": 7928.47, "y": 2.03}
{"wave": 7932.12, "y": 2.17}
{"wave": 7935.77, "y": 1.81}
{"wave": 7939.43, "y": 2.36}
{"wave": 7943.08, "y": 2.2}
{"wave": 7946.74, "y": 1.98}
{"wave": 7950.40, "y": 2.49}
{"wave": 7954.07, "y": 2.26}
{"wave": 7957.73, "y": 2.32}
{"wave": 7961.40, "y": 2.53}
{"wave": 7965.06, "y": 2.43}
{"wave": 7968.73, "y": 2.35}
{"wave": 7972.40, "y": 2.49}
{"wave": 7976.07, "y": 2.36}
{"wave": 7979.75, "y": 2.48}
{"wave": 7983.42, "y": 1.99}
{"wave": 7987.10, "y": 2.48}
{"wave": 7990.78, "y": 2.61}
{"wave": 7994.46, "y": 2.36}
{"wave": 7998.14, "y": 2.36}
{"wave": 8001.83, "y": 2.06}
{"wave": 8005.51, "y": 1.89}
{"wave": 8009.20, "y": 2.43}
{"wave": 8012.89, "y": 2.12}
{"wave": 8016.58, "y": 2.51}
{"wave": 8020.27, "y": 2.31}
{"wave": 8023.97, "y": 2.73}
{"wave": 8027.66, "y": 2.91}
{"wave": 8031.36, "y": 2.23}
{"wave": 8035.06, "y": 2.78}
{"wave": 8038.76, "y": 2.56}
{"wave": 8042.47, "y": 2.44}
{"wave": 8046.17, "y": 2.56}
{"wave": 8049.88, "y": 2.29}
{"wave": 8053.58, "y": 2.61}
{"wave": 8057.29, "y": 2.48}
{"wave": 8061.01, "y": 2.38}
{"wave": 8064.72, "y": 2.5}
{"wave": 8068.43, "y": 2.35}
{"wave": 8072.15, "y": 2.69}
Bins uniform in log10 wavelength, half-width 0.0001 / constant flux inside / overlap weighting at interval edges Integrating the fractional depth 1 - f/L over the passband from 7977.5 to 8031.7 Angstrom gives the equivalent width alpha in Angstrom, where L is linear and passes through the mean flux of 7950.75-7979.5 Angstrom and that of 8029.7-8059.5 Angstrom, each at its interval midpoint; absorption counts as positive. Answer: 1.7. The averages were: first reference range 2.4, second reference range 2.49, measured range 2.37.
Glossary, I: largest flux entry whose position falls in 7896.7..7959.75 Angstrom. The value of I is 2.51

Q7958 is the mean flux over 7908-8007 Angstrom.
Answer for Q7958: 2.29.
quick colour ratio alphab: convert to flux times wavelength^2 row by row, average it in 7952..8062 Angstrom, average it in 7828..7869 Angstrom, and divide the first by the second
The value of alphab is 1.1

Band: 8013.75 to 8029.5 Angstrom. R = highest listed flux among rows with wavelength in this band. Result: 2.91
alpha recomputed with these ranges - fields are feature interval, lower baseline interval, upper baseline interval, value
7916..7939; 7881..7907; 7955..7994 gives 1.3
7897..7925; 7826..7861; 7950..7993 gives 0.0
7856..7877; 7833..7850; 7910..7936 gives 1.6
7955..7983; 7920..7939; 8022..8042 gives -0.8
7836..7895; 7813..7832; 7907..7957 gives 3.0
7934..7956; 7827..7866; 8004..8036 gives 1.4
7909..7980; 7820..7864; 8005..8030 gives 1.7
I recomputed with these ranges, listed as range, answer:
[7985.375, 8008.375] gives 2.61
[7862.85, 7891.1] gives 2.68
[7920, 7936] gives 2.38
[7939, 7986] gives 2.53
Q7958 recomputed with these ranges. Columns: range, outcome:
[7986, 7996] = 2.49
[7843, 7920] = 2.23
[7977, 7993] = 2.39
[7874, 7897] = 2.17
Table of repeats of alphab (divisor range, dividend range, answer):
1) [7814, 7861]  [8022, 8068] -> 1.18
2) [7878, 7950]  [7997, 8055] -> 1.12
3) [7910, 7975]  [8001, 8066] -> 1.09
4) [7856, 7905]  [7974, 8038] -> 1.14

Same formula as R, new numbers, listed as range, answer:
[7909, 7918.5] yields 2.45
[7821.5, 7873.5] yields 2.52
